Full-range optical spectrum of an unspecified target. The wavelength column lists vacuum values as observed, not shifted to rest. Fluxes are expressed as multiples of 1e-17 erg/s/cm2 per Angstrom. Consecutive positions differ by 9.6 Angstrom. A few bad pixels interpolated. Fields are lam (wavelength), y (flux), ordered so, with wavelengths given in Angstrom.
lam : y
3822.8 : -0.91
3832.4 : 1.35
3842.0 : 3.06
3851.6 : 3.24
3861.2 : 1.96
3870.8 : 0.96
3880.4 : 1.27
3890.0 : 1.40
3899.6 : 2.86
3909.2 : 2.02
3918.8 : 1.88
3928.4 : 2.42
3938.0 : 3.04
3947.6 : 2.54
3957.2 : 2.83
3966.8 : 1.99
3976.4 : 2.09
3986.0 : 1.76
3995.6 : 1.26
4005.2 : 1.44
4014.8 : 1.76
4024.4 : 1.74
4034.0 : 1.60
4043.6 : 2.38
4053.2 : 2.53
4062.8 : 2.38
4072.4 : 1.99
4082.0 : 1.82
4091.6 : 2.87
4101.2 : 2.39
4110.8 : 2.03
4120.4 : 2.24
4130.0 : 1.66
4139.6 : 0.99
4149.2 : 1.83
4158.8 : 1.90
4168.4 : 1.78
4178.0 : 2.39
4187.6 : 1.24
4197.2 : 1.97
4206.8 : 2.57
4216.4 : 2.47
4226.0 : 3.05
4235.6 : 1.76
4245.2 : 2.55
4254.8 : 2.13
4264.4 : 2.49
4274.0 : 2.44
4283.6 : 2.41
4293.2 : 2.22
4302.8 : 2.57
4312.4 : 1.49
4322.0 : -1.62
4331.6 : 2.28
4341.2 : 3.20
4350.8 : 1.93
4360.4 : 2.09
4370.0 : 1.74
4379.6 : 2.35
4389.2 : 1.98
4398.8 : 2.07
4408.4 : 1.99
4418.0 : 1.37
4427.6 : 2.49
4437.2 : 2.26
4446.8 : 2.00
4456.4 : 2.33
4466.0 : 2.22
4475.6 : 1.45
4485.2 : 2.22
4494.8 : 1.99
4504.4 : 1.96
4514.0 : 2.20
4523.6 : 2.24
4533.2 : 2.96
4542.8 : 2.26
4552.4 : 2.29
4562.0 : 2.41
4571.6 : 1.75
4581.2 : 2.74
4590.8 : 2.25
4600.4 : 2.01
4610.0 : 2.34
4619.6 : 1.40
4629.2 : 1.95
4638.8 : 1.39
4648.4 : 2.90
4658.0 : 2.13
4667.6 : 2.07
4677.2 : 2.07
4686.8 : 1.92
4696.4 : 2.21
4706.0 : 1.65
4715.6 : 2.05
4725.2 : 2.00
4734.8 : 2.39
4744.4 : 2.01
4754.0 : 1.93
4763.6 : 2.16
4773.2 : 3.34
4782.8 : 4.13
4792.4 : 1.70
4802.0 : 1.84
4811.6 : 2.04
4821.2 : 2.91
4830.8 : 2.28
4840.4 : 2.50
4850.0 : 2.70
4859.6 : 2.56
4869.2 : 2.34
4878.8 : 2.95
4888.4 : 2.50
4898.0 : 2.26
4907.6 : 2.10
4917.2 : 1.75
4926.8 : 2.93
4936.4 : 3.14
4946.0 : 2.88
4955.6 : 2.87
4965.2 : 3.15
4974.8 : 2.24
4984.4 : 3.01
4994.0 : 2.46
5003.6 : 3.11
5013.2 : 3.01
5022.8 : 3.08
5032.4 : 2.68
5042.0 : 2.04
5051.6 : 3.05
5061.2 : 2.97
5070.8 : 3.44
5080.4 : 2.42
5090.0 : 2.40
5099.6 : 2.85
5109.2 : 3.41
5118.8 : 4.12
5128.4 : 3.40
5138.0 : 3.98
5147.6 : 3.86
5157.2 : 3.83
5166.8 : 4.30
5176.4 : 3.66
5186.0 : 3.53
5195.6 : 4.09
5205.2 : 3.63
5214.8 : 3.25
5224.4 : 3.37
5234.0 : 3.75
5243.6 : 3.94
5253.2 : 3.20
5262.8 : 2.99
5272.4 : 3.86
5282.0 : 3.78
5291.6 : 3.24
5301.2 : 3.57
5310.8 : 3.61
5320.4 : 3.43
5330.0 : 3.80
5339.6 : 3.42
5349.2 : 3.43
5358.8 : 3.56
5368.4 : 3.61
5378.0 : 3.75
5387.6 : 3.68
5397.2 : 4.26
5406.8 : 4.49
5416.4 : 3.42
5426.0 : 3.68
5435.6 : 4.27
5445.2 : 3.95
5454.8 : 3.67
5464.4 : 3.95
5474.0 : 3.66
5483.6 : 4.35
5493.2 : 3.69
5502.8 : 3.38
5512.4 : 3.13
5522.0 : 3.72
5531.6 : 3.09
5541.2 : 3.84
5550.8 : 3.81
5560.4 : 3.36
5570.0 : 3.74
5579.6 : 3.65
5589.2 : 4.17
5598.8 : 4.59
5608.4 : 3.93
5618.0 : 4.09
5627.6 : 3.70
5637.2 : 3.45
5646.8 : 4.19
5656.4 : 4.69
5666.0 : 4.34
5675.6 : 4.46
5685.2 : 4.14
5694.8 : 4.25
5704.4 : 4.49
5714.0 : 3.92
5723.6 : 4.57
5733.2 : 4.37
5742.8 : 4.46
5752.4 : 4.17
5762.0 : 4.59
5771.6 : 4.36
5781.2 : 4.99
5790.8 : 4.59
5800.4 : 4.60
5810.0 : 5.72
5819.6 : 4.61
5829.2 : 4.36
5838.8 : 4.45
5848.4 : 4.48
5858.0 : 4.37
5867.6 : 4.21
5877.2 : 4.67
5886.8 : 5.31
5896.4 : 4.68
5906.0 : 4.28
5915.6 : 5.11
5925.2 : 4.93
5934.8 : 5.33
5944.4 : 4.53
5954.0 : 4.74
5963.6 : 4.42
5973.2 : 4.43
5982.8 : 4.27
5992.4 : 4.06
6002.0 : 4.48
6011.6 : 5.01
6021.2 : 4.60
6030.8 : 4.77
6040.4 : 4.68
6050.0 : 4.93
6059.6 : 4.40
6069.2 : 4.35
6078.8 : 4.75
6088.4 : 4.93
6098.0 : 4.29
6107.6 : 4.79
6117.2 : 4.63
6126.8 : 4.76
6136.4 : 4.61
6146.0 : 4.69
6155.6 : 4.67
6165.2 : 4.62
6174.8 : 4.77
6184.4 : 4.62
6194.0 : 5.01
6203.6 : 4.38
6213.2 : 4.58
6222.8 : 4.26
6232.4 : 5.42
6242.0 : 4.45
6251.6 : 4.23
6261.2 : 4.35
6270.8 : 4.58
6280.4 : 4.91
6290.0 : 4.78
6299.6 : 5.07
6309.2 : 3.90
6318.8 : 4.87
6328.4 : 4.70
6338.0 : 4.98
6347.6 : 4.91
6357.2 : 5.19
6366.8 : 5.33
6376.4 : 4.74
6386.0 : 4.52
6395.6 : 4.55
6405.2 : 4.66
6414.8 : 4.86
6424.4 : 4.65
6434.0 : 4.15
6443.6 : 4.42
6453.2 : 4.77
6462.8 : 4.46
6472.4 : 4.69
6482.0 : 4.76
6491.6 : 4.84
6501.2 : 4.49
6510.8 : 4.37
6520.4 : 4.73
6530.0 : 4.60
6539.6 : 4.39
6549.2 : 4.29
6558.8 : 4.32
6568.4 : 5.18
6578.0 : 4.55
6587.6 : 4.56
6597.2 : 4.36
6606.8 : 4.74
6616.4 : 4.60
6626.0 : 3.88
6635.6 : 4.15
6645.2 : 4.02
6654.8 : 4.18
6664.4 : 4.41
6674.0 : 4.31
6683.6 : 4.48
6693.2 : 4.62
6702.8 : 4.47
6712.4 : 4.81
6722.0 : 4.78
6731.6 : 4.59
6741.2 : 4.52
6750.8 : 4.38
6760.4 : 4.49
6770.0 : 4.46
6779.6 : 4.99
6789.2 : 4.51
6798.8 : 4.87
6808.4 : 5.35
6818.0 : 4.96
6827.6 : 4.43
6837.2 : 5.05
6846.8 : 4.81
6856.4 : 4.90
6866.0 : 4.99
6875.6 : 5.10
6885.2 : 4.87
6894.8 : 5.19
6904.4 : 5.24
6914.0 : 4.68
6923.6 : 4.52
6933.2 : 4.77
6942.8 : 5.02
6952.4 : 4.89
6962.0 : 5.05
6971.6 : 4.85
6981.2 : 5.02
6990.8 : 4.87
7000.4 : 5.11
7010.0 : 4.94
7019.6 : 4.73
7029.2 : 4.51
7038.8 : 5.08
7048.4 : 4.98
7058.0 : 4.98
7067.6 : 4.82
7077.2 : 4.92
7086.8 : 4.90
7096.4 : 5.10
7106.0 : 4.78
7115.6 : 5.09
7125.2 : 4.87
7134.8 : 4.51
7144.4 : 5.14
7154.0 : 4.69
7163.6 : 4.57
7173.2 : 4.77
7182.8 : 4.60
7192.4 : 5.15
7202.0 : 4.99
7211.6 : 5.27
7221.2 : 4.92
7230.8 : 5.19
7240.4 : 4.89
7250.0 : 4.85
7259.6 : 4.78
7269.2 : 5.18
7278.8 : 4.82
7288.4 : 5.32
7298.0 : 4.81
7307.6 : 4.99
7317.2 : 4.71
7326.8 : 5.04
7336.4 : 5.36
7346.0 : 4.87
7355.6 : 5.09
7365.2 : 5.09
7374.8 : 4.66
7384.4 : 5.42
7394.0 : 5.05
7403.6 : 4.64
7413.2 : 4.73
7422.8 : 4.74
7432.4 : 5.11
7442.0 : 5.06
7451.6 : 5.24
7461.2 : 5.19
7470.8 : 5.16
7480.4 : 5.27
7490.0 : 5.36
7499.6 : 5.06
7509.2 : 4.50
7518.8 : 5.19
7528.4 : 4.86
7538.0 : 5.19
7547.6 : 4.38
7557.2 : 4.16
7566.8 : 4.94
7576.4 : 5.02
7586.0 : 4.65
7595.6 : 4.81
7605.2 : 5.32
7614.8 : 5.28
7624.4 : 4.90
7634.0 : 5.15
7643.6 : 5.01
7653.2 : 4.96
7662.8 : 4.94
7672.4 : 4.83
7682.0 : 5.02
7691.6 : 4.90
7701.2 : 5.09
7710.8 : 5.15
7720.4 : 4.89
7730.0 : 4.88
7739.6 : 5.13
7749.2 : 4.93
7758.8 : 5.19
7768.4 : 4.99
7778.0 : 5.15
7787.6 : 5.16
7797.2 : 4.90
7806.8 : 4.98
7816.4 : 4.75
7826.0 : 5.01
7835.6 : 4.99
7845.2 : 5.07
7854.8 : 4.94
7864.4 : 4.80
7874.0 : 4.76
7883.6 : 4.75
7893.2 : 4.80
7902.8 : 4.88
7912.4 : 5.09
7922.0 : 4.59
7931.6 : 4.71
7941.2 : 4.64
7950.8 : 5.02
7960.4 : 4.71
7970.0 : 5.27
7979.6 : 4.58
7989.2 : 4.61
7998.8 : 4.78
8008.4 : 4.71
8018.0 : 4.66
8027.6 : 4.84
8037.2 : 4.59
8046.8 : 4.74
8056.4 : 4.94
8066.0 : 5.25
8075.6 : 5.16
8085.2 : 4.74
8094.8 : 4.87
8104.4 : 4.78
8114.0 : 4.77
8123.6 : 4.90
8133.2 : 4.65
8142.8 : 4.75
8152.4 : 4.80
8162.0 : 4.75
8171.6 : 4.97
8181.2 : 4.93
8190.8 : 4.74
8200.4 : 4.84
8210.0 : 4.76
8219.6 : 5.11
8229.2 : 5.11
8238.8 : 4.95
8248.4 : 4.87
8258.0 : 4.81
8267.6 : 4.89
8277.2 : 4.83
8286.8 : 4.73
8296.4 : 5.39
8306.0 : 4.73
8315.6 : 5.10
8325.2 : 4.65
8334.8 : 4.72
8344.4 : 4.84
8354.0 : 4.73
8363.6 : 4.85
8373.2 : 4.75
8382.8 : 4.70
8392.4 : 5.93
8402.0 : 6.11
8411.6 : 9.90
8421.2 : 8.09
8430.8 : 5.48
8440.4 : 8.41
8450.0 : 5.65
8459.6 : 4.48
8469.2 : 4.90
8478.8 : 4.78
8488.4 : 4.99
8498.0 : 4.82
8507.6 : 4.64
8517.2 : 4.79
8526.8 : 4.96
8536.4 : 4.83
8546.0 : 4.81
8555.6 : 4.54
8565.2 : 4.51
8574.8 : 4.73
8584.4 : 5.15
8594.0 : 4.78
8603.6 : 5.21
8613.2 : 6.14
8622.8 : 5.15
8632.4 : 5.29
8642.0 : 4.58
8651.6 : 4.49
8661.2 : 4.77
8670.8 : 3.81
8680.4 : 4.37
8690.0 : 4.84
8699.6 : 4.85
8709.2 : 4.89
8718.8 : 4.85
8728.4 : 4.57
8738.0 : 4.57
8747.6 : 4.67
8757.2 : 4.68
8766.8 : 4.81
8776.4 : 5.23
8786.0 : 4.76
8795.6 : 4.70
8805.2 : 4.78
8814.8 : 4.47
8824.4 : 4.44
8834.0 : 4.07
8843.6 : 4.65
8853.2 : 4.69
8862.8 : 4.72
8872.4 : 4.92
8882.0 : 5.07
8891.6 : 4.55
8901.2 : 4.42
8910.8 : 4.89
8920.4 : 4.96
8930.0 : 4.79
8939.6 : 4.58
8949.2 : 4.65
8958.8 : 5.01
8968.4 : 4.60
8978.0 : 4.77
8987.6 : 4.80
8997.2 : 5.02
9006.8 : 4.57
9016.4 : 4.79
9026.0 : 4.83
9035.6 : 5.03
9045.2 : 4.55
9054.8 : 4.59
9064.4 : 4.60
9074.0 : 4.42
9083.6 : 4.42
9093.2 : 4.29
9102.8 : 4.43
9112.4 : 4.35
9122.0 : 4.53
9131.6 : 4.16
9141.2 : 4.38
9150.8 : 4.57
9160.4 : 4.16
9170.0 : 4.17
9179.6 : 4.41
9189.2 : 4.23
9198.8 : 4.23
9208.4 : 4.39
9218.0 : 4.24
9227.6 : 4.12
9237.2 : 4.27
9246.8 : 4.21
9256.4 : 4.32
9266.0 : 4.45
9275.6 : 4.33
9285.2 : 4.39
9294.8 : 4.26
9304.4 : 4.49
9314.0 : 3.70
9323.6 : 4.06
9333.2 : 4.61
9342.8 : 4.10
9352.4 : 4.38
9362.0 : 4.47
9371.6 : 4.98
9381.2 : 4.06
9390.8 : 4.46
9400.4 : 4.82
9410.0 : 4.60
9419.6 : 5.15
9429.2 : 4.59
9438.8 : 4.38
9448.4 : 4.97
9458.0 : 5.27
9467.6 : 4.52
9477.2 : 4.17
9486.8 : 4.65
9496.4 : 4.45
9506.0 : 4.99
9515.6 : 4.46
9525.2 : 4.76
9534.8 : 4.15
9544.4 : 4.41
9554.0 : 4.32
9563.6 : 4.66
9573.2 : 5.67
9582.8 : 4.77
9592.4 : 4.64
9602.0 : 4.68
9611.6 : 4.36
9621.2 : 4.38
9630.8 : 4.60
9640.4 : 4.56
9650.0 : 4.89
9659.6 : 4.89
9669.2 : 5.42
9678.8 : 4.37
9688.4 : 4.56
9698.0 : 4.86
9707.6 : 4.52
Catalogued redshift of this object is 0.28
